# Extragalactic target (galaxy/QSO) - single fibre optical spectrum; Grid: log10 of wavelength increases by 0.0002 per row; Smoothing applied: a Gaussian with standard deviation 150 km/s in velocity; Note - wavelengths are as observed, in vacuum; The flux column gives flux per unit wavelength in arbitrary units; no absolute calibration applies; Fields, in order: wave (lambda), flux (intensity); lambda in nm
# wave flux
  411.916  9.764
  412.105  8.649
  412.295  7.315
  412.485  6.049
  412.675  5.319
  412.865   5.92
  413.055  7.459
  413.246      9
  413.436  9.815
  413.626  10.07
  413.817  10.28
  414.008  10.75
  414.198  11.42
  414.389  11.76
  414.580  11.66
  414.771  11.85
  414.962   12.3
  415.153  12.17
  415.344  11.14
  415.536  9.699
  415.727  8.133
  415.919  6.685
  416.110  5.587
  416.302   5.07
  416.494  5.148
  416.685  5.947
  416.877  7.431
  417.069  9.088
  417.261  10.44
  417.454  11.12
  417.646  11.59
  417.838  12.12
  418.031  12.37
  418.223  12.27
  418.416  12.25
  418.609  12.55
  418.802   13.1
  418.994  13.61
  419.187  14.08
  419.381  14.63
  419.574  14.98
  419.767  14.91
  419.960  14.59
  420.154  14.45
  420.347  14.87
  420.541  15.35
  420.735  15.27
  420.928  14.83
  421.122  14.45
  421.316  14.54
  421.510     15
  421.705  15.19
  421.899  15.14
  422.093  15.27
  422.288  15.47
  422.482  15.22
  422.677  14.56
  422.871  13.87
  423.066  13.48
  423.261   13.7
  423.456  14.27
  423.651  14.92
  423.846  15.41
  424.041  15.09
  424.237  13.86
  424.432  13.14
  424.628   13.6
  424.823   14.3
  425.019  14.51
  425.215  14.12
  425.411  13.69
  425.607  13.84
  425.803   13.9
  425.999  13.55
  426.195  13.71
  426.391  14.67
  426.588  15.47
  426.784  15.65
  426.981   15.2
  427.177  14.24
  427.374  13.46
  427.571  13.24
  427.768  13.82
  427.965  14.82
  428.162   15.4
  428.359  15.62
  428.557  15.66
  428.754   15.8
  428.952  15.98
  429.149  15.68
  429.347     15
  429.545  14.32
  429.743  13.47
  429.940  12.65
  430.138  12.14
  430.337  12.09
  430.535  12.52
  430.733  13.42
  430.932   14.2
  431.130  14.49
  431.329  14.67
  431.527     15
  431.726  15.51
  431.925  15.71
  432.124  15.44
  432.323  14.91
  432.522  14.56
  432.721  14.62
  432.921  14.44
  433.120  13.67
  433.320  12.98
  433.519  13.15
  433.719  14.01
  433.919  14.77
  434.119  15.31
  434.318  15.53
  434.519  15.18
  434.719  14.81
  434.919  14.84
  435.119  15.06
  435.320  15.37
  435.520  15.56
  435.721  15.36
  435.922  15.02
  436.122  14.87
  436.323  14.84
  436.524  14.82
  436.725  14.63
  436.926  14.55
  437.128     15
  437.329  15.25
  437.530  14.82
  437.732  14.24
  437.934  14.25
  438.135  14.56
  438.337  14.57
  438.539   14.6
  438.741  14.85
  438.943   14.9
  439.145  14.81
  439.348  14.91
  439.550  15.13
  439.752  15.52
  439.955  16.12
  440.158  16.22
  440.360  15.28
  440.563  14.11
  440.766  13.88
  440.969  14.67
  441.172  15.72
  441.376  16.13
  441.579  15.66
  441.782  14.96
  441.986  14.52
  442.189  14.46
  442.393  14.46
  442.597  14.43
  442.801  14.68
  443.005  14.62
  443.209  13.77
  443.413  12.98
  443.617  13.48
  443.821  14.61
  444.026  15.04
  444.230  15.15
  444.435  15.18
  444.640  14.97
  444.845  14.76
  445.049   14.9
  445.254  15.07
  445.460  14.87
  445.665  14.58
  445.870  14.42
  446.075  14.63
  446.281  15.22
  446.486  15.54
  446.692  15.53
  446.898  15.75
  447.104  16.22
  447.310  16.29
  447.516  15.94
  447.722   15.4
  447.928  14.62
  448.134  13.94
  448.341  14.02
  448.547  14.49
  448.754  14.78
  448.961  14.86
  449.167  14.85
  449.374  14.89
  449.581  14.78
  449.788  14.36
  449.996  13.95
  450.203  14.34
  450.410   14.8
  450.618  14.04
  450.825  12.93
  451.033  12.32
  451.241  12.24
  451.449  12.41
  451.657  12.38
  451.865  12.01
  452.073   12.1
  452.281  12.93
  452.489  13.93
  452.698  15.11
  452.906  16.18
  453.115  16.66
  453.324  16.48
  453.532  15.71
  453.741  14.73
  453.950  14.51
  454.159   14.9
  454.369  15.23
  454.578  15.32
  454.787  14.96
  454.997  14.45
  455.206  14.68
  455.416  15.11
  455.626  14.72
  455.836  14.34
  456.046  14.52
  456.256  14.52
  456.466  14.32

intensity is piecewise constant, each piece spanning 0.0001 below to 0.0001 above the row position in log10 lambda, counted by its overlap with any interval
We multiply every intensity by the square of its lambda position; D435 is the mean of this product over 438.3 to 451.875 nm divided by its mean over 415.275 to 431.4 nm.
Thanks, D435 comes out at 1.2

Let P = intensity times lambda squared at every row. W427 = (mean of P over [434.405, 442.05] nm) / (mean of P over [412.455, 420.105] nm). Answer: 1.6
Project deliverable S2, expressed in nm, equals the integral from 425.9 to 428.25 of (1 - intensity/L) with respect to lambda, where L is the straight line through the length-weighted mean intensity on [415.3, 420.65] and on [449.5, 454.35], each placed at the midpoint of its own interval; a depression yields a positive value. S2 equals -0.48 nm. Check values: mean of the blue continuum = 11.2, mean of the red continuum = 14.1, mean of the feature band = 14.4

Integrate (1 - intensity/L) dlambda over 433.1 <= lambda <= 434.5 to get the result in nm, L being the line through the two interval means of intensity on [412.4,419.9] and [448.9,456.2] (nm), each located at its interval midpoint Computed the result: -0.23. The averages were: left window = 10.3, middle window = 14.3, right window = 14.3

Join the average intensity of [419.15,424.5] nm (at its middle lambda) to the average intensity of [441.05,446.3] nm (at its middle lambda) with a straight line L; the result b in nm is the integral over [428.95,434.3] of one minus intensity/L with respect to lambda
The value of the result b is 0.17 nm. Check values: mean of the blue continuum 14.7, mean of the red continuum 14.7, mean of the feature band 14.2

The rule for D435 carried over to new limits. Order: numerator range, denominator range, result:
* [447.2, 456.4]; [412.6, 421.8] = 1.49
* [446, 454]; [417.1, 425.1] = 1.18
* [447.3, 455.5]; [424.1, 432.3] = 1.12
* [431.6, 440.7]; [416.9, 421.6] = 1.20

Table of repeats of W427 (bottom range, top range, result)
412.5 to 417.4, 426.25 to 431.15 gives 1.71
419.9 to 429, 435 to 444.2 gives 1.09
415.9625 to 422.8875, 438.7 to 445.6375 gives 1.30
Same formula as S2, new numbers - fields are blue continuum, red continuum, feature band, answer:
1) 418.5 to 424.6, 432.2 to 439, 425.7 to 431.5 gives 0.11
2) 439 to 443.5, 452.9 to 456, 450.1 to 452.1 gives 0.28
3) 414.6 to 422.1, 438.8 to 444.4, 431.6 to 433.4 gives -0.13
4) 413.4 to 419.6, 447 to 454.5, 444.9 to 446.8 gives -0.15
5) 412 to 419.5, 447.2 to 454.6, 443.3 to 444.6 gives -0.09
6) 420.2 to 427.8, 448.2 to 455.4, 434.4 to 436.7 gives -0.10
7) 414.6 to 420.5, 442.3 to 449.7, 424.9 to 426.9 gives -0.34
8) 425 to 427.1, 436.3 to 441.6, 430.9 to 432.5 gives -0.04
